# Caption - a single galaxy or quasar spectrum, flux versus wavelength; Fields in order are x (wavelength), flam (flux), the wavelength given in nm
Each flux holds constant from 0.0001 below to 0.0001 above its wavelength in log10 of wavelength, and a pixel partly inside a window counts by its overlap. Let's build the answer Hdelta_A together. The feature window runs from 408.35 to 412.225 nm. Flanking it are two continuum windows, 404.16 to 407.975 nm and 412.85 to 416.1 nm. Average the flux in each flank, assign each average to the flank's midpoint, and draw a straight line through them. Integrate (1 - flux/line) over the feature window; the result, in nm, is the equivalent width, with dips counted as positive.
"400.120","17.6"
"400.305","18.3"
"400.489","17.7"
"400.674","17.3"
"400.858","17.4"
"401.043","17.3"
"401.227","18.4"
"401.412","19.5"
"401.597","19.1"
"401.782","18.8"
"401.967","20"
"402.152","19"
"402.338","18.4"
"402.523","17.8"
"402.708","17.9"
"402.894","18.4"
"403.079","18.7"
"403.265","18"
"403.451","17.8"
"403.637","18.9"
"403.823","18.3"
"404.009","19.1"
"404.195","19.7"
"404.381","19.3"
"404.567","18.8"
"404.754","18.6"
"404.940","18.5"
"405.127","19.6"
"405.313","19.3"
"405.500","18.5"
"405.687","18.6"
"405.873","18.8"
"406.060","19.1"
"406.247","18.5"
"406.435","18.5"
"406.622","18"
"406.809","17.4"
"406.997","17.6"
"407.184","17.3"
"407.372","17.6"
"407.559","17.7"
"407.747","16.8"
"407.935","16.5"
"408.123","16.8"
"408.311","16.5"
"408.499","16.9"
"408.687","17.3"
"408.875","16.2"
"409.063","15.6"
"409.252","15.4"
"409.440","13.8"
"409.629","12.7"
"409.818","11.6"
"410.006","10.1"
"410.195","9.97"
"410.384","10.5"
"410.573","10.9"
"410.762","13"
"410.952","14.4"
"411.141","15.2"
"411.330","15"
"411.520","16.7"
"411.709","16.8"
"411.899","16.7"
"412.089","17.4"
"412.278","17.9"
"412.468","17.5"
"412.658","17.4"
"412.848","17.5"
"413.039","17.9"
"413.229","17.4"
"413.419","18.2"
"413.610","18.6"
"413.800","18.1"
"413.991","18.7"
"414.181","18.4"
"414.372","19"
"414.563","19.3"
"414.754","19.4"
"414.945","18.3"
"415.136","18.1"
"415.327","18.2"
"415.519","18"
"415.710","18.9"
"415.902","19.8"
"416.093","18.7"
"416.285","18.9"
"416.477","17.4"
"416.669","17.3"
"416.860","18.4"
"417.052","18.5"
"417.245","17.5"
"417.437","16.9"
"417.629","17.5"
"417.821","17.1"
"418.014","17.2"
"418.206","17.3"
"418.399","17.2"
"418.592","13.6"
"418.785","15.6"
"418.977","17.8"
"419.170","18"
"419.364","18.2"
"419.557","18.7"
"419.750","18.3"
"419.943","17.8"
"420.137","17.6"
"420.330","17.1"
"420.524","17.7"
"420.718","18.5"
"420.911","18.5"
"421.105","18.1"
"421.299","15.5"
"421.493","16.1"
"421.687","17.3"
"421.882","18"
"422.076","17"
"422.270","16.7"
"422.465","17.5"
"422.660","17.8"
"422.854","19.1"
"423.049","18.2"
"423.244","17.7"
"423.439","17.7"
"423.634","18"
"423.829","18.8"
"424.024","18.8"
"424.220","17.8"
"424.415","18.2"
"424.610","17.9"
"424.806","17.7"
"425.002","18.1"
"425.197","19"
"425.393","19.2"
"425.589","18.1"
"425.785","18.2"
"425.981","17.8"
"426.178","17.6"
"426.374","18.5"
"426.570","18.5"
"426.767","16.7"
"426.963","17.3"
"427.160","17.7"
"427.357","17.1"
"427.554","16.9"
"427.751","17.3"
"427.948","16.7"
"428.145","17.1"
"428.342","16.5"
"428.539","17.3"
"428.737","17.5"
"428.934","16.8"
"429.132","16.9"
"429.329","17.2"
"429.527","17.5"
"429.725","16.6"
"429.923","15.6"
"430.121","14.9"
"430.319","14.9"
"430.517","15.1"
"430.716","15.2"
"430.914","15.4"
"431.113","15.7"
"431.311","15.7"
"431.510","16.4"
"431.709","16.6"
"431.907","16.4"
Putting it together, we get 0.85 nm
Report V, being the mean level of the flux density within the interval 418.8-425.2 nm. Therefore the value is 17.8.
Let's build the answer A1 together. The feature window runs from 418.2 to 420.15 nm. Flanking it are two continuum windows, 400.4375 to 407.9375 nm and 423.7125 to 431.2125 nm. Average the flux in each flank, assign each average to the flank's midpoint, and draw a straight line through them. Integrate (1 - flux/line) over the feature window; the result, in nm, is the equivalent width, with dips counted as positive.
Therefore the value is 0.039 nm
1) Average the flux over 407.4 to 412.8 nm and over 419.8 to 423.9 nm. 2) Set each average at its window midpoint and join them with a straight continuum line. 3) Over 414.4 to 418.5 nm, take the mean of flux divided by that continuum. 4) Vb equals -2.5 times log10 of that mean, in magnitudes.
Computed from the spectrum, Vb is -0.10 mag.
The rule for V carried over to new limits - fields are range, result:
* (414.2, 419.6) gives 17.9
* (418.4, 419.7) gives 17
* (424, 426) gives 18.3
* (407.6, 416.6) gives 16.5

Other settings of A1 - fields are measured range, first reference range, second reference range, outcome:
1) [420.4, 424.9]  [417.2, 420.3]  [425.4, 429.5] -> -0.110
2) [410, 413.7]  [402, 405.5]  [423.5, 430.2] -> 0.544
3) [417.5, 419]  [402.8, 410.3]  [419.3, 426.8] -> 0.091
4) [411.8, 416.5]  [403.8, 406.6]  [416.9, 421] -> -0.075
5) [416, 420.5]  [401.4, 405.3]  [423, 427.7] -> 0.178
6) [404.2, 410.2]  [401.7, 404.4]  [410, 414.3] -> 0.185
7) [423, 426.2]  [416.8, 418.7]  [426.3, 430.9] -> -0.250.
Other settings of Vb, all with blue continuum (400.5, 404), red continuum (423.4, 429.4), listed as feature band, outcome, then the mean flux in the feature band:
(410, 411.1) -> 0.47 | 11.8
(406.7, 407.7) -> 0.05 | 17.5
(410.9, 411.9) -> 0.15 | 15.8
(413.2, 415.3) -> -0.03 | 18.5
